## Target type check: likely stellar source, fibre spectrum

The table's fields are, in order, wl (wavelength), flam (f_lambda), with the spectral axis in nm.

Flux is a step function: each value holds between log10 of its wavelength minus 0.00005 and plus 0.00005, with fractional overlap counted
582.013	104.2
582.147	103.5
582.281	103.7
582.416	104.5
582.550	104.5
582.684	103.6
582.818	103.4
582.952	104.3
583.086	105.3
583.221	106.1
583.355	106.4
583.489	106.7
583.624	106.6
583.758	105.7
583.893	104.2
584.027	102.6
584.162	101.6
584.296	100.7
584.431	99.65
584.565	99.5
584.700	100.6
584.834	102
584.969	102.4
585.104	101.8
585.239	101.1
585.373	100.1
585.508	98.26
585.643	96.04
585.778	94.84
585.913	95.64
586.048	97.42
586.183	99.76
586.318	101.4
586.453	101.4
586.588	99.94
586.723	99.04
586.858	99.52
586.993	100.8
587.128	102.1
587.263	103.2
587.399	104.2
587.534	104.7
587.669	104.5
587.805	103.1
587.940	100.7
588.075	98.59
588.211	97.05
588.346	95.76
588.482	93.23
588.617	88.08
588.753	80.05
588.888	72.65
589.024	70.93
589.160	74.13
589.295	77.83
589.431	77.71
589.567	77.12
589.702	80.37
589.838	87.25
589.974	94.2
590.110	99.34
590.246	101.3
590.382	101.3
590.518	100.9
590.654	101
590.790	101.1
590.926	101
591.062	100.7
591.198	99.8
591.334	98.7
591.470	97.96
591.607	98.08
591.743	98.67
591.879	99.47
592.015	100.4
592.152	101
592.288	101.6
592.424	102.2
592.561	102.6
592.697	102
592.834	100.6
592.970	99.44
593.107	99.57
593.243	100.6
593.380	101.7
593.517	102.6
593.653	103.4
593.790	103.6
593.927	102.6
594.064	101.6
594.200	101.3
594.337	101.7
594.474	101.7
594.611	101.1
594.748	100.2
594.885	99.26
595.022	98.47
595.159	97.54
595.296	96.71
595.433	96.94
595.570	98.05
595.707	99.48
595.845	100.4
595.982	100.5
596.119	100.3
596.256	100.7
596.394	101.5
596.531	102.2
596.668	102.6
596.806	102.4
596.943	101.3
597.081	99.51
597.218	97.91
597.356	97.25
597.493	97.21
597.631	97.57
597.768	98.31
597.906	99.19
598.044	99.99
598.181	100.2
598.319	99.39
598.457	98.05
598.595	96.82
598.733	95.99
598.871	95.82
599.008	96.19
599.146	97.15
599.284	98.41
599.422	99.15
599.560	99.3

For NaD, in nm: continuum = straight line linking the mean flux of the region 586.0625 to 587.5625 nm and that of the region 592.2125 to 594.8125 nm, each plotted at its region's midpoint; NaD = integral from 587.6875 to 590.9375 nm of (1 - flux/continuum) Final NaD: 0.34 nm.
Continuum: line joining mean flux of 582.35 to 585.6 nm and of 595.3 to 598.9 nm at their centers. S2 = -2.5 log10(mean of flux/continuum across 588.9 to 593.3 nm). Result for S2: 0.07 mag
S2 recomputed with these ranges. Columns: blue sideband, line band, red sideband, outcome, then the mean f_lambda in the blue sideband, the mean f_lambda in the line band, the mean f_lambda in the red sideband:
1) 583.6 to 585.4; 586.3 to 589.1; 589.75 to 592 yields 0.05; 102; 96.1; 98.7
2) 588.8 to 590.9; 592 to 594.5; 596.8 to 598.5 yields -0.10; 88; 102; 99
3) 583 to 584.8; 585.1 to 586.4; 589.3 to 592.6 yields 0.03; 104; 98.5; 96.4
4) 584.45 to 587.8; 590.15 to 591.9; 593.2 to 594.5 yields 0.02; 100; 100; 102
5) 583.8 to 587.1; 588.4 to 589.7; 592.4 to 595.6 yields 0.25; 100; 79.3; 101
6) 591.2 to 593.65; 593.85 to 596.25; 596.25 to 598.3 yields 0.00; 101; 99.9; 99.8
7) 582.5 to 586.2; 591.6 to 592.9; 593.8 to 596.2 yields 0.00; 102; 101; 100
